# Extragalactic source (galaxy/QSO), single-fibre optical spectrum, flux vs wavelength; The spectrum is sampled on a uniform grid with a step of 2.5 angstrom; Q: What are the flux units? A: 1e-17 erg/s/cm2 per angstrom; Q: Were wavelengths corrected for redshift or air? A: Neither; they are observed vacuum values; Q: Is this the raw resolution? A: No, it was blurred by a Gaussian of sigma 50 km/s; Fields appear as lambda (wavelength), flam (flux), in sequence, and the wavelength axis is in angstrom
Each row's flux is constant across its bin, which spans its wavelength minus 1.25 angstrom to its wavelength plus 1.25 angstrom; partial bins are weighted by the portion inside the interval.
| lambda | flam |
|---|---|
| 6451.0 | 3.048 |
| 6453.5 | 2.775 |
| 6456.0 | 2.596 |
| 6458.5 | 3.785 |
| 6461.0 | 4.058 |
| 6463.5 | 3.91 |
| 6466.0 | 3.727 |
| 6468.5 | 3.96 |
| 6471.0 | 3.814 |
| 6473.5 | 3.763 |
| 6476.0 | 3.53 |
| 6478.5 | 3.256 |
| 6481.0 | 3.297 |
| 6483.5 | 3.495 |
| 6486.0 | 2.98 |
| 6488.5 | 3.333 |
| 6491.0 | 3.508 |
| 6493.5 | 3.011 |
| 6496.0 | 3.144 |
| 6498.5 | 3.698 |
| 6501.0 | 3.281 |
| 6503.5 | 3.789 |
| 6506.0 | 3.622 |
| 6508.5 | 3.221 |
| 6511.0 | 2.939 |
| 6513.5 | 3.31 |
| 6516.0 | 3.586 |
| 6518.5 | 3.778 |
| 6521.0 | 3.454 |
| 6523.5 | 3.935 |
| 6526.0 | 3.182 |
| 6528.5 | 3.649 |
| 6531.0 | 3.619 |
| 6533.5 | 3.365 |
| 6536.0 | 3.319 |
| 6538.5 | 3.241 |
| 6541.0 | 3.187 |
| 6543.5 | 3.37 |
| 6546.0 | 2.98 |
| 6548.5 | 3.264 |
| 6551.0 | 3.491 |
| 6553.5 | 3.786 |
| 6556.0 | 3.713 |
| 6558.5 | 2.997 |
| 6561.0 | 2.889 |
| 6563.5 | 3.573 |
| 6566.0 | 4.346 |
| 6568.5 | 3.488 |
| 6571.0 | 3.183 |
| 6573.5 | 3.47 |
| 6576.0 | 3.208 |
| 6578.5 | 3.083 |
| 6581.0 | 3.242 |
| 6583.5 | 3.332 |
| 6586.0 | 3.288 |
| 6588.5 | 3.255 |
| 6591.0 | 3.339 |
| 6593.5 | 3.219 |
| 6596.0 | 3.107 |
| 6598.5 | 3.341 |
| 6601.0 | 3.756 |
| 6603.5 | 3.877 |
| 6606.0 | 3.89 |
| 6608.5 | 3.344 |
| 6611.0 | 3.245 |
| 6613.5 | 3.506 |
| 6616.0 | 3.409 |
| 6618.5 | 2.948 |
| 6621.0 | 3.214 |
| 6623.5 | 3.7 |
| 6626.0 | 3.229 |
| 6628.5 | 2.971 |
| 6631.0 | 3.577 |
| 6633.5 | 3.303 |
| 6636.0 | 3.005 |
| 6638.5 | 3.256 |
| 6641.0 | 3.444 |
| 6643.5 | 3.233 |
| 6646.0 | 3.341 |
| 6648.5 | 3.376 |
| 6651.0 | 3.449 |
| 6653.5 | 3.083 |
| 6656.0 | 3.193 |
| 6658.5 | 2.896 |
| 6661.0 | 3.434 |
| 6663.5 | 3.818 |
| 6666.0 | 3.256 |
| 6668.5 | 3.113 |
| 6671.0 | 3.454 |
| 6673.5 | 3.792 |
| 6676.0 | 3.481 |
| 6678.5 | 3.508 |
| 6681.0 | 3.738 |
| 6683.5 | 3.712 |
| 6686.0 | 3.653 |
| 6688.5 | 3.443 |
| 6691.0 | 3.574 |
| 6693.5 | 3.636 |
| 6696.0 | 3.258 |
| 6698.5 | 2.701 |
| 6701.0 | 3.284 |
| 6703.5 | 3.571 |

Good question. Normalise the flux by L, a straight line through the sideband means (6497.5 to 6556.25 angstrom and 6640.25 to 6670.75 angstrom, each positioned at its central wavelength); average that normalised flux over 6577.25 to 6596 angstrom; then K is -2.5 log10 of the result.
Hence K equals 0.05 mag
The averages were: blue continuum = 3.44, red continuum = 3.31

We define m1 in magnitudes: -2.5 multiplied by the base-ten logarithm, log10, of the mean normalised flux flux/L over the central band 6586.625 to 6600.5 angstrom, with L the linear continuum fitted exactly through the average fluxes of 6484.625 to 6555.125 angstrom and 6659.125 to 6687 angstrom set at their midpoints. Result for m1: 0.06 mag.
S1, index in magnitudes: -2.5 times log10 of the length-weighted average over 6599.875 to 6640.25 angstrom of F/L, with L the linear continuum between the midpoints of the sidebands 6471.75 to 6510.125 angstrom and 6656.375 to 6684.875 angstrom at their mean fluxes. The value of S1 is 0.02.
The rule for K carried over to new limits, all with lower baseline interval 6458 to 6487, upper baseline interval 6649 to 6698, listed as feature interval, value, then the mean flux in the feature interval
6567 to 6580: 0.07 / 3.31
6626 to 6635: 0.07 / 3.27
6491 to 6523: 0.06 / 3.42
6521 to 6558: 0.04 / 3.43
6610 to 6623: 0.06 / 3.29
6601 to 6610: -0.06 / 3.7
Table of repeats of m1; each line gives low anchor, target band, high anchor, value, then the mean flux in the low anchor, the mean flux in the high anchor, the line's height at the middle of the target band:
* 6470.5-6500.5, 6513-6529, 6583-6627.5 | -0.055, 3.39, 3.39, 3.39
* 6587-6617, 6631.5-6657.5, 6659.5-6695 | 0.071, 3.44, 3.54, 3.49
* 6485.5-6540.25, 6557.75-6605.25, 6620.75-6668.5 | -0.008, 3.41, 3.3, 3.35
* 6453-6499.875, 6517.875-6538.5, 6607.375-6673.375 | -0.030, 3.47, 3.31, 3.42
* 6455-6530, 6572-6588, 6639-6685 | 0.058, 3.49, 3.41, 3.45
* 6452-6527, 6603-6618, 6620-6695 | -0.027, 3.46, 3.4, 3.41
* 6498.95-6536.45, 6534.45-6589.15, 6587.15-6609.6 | 0.037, 3.48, 3.46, 3.47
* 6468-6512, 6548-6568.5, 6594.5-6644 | -0.039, 3.42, 3.37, 3.39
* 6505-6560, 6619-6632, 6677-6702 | 0.039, 3.41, 3.45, 3.43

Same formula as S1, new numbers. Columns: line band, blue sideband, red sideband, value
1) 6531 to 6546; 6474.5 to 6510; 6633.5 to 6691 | 0.03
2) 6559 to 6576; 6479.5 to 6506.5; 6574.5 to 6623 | -0.03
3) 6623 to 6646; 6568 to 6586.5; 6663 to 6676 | 0.03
